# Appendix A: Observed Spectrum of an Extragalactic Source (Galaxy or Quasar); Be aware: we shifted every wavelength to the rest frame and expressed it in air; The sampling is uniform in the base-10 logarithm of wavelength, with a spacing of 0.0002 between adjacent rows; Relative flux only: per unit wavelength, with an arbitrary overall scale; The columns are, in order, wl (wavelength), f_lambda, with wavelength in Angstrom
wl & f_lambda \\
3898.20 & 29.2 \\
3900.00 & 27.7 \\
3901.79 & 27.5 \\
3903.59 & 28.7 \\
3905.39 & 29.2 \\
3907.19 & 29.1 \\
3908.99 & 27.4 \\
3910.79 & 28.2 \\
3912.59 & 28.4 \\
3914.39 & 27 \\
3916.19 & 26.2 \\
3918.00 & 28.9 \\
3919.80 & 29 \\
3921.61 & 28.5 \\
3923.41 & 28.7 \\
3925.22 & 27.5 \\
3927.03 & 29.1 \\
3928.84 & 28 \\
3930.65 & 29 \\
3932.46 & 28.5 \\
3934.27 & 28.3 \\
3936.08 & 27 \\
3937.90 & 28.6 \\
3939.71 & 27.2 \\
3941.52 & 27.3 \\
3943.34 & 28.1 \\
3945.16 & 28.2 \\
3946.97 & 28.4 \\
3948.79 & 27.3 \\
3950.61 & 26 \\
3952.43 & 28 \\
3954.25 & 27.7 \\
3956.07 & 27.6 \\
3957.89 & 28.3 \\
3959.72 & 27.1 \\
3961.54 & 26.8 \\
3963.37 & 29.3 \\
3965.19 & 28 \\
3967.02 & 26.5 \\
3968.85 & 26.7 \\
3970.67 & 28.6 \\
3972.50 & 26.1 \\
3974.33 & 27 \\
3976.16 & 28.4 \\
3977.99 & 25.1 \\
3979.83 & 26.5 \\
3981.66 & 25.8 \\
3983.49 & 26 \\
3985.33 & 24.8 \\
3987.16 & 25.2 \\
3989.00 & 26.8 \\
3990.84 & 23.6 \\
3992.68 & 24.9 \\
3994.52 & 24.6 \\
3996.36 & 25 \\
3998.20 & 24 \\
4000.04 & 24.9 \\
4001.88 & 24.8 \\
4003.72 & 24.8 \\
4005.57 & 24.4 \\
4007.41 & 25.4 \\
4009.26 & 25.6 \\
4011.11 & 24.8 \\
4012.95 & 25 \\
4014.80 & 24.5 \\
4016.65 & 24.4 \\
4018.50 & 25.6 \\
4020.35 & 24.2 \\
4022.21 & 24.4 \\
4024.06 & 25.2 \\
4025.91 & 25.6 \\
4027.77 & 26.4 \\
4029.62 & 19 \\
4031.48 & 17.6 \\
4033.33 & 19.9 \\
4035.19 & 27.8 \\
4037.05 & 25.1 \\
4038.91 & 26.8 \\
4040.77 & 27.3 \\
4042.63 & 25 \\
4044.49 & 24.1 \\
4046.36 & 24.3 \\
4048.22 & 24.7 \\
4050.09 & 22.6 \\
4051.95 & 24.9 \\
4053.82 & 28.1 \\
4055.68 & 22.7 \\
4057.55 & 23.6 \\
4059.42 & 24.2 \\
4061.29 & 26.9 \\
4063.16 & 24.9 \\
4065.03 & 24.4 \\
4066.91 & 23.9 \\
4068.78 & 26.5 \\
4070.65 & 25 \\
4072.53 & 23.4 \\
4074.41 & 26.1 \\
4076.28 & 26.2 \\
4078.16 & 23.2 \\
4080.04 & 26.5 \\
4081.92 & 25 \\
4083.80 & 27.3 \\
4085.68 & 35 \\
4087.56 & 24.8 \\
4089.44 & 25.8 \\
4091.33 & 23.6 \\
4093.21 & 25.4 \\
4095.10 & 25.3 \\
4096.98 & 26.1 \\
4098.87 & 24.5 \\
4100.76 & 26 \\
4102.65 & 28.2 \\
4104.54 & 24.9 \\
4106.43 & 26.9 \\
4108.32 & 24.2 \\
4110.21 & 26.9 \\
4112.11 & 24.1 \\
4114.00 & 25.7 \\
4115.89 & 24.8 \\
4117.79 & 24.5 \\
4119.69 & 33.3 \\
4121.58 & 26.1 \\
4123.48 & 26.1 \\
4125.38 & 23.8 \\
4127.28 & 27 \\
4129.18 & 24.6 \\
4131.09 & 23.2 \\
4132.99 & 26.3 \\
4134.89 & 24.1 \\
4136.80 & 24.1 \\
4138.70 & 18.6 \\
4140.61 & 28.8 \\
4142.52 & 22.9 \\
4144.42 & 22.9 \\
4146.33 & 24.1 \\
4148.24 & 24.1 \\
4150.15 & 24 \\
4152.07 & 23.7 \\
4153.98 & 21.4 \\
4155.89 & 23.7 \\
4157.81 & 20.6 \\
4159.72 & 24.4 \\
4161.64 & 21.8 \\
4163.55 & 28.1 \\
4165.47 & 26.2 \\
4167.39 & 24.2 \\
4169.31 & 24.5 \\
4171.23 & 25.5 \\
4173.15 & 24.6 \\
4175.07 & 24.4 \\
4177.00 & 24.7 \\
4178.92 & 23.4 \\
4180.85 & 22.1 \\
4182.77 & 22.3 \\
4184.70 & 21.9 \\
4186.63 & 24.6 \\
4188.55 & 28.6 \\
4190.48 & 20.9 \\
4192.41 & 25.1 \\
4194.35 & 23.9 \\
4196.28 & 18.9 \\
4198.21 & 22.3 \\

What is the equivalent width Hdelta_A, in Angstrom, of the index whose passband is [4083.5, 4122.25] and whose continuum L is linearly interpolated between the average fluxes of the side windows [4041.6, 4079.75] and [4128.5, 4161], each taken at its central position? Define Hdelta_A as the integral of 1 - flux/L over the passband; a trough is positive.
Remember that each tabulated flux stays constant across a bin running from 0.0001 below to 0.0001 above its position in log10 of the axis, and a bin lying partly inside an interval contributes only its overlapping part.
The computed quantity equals -3.5 Angstrom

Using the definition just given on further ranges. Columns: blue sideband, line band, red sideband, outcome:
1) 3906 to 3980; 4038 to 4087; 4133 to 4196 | 0.32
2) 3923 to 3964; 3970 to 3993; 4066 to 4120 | 1.11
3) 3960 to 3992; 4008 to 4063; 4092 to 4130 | 3.68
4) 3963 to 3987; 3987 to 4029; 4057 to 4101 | 2.31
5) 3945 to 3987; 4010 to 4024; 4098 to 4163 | 0.86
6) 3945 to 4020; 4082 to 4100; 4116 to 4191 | -0.96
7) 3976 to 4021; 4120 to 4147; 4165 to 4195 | -0.32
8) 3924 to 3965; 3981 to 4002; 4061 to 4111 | 1.67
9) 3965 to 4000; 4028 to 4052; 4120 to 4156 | 1.44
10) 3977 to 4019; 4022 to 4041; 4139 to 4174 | 0.68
